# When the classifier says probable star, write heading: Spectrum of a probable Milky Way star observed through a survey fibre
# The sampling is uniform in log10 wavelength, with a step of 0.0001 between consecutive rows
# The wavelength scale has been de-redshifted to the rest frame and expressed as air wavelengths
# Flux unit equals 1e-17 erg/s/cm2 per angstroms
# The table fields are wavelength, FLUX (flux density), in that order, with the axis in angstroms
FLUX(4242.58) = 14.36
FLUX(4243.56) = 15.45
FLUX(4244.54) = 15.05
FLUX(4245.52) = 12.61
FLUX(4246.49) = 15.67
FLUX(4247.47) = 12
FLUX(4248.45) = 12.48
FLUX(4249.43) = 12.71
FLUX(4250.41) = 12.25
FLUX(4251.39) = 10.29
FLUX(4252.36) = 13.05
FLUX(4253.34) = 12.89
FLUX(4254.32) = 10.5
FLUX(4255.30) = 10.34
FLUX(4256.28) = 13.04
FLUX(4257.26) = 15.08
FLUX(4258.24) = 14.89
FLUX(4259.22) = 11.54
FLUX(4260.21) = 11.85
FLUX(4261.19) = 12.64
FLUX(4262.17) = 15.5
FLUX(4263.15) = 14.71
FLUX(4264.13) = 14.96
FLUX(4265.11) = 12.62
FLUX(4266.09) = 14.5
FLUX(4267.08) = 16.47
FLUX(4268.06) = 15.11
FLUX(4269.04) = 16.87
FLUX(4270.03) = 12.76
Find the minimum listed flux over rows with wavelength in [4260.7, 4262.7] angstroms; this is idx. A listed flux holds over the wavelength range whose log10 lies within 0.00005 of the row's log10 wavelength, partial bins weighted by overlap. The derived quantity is 12.64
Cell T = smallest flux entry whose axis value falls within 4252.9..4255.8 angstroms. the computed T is 10.34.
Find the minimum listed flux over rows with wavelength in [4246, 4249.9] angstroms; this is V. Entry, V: 12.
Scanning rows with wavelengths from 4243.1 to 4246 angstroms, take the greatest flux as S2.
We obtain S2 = 15.45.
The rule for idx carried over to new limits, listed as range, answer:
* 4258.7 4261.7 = 11.54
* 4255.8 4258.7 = 13.04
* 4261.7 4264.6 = 14.71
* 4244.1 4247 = 12.61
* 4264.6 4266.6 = 12.62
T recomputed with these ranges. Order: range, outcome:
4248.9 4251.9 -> 10.29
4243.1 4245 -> 15.05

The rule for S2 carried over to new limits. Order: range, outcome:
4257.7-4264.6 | 15.5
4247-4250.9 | 12.71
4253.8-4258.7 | 15.08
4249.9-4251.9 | 12.25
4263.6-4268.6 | 16.47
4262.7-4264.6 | 14.96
